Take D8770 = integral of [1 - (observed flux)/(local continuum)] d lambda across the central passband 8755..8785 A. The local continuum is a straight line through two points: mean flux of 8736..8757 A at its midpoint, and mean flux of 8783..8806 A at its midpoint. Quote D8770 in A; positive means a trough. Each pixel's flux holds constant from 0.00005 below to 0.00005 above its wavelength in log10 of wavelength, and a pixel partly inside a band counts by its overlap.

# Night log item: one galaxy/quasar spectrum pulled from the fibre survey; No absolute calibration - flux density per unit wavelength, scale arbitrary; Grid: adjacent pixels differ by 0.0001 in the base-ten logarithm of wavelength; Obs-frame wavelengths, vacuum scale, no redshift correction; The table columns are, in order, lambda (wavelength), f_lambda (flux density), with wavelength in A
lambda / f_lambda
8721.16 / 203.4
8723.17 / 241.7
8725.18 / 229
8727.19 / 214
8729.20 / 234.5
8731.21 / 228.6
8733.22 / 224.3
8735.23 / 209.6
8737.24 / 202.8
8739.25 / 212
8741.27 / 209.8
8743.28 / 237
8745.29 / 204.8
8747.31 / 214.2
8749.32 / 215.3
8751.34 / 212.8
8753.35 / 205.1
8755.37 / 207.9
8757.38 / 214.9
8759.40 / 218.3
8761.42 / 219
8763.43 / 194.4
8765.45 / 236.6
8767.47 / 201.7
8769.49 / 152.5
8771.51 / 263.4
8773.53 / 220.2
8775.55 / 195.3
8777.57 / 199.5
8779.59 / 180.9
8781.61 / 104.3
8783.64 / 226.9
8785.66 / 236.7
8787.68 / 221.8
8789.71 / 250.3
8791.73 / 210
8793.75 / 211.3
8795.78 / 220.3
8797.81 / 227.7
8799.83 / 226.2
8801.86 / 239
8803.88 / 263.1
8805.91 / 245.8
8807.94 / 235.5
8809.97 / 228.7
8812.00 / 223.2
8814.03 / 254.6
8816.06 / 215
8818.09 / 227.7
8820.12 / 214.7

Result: 2.5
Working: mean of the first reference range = 212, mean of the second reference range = 231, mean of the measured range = 203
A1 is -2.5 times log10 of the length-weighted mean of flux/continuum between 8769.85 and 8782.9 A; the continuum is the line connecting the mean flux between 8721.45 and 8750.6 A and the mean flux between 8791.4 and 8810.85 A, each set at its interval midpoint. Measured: 0.178 mag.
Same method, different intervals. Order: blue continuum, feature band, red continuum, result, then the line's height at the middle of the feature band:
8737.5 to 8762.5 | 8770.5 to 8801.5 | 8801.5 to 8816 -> 0.08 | 230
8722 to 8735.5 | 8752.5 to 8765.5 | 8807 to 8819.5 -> 0.08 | 228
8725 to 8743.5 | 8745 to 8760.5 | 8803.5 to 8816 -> 0.06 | 224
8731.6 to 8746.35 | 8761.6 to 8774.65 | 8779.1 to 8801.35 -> 0.01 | 213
